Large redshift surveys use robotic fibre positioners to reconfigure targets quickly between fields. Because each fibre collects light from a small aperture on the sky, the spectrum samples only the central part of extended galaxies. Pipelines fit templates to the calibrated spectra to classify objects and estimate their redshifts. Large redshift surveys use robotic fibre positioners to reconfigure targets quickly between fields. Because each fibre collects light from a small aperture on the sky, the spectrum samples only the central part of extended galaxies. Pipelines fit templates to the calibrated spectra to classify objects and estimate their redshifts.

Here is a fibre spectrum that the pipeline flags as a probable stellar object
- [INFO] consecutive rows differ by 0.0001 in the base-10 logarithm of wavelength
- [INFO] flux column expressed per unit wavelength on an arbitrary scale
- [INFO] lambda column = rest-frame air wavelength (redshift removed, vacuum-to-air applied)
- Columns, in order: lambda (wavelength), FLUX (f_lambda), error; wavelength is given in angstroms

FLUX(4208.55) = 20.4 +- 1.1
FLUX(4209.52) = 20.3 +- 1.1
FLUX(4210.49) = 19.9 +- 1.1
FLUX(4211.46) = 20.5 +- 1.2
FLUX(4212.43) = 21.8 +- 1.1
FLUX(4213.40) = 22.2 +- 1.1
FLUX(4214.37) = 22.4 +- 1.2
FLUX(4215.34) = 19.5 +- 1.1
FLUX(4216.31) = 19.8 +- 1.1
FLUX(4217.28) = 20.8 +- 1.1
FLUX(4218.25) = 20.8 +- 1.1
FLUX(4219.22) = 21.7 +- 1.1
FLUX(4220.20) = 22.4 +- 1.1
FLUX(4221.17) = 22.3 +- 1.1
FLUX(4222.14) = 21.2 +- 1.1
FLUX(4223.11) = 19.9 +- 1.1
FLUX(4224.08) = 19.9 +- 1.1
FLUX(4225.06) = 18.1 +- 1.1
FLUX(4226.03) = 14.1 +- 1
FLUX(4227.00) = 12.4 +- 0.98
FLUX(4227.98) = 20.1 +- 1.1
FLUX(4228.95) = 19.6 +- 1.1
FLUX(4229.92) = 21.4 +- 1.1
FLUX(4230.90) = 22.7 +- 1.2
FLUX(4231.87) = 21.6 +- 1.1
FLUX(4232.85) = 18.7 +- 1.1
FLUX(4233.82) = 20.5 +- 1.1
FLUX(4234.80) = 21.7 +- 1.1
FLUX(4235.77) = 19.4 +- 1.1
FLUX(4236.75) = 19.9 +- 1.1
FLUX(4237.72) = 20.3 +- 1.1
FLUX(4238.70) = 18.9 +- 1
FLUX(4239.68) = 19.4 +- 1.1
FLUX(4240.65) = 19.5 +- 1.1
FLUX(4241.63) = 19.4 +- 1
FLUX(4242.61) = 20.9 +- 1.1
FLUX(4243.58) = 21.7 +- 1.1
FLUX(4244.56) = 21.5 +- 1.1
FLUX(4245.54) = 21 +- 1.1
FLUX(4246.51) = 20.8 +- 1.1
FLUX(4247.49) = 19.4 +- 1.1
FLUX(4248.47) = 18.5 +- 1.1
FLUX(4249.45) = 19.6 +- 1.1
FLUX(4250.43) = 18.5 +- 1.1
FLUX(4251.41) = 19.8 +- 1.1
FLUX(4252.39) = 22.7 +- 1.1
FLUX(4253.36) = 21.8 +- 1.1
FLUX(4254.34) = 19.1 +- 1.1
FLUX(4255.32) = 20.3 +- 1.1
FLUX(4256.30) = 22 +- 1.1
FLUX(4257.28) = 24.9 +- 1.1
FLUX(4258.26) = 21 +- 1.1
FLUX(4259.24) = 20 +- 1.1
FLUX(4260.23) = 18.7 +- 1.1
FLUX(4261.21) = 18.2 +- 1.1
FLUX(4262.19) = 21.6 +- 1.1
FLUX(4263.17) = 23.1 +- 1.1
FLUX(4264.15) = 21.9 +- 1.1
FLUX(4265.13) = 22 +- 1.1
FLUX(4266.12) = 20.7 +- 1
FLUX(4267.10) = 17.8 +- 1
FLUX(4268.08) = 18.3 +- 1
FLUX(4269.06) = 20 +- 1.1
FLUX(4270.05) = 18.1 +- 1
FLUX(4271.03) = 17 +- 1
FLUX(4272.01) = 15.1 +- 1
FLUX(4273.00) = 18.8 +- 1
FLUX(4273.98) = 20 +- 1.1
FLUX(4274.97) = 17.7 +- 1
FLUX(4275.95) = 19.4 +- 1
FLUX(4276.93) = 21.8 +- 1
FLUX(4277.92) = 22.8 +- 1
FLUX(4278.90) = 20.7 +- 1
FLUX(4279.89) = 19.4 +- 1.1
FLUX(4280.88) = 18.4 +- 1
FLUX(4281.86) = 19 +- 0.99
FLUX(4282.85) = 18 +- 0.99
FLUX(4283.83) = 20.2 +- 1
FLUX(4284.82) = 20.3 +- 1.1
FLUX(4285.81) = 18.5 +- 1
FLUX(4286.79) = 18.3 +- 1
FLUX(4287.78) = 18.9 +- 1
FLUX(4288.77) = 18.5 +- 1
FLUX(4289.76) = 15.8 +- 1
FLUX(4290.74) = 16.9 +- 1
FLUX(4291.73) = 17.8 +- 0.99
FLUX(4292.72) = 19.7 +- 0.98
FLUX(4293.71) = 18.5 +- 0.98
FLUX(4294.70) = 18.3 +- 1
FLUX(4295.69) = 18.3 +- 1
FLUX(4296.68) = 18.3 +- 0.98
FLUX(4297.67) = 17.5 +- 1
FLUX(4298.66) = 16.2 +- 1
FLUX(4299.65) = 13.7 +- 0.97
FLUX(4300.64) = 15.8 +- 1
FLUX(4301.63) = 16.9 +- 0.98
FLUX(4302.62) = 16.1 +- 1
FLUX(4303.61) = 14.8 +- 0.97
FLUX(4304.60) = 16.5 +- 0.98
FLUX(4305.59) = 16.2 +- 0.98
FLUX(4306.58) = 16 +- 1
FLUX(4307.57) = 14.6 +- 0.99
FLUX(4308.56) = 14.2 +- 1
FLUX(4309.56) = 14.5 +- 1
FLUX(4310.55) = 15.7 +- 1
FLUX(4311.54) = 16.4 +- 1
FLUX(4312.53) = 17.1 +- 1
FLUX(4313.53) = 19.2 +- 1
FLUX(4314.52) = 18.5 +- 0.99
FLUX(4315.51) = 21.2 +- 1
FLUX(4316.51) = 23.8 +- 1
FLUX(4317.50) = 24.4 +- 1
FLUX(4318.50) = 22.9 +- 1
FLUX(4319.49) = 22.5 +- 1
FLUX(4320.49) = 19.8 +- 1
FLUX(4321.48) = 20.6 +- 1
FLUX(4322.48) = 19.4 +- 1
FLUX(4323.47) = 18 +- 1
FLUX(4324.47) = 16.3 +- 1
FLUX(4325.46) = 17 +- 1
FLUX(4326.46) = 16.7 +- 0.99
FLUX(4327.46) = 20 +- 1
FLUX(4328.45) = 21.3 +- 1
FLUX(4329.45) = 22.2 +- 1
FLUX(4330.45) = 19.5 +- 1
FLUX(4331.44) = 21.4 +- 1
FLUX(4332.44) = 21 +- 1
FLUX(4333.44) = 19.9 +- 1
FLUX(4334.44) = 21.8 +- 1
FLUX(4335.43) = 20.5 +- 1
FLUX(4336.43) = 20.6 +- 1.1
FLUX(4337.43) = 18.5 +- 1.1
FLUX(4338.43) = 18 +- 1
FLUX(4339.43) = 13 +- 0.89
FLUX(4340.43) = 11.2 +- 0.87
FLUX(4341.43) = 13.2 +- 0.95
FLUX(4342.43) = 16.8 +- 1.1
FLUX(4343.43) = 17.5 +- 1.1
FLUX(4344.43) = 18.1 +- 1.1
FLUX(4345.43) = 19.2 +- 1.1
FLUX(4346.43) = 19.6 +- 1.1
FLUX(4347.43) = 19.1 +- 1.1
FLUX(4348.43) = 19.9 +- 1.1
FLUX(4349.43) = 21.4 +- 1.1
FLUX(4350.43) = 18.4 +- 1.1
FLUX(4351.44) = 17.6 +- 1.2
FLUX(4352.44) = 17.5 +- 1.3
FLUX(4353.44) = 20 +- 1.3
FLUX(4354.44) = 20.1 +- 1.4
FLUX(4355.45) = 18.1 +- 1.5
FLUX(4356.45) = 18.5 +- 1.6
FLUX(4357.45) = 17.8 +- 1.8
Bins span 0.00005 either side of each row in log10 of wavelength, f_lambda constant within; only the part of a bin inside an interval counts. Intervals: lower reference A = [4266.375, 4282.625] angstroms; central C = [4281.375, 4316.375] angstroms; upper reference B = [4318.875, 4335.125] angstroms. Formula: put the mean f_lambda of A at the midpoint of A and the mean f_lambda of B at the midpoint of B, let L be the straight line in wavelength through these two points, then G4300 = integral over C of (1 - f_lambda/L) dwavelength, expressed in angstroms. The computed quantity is 3.7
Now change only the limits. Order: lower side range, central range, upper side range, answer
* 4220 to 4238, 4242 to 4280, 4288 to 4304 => -3.5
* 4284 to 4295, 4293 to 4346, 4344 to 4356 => 1.7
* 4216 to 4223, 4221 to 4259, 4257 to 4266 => 2.0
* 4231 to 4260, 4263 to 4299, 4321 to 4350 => 1.5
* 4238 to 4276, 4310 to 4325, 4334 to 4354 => -0.8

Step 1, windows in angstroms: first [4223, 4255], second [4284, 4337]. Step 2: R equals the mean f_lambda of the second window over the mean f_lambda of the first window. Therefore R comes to 0.93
